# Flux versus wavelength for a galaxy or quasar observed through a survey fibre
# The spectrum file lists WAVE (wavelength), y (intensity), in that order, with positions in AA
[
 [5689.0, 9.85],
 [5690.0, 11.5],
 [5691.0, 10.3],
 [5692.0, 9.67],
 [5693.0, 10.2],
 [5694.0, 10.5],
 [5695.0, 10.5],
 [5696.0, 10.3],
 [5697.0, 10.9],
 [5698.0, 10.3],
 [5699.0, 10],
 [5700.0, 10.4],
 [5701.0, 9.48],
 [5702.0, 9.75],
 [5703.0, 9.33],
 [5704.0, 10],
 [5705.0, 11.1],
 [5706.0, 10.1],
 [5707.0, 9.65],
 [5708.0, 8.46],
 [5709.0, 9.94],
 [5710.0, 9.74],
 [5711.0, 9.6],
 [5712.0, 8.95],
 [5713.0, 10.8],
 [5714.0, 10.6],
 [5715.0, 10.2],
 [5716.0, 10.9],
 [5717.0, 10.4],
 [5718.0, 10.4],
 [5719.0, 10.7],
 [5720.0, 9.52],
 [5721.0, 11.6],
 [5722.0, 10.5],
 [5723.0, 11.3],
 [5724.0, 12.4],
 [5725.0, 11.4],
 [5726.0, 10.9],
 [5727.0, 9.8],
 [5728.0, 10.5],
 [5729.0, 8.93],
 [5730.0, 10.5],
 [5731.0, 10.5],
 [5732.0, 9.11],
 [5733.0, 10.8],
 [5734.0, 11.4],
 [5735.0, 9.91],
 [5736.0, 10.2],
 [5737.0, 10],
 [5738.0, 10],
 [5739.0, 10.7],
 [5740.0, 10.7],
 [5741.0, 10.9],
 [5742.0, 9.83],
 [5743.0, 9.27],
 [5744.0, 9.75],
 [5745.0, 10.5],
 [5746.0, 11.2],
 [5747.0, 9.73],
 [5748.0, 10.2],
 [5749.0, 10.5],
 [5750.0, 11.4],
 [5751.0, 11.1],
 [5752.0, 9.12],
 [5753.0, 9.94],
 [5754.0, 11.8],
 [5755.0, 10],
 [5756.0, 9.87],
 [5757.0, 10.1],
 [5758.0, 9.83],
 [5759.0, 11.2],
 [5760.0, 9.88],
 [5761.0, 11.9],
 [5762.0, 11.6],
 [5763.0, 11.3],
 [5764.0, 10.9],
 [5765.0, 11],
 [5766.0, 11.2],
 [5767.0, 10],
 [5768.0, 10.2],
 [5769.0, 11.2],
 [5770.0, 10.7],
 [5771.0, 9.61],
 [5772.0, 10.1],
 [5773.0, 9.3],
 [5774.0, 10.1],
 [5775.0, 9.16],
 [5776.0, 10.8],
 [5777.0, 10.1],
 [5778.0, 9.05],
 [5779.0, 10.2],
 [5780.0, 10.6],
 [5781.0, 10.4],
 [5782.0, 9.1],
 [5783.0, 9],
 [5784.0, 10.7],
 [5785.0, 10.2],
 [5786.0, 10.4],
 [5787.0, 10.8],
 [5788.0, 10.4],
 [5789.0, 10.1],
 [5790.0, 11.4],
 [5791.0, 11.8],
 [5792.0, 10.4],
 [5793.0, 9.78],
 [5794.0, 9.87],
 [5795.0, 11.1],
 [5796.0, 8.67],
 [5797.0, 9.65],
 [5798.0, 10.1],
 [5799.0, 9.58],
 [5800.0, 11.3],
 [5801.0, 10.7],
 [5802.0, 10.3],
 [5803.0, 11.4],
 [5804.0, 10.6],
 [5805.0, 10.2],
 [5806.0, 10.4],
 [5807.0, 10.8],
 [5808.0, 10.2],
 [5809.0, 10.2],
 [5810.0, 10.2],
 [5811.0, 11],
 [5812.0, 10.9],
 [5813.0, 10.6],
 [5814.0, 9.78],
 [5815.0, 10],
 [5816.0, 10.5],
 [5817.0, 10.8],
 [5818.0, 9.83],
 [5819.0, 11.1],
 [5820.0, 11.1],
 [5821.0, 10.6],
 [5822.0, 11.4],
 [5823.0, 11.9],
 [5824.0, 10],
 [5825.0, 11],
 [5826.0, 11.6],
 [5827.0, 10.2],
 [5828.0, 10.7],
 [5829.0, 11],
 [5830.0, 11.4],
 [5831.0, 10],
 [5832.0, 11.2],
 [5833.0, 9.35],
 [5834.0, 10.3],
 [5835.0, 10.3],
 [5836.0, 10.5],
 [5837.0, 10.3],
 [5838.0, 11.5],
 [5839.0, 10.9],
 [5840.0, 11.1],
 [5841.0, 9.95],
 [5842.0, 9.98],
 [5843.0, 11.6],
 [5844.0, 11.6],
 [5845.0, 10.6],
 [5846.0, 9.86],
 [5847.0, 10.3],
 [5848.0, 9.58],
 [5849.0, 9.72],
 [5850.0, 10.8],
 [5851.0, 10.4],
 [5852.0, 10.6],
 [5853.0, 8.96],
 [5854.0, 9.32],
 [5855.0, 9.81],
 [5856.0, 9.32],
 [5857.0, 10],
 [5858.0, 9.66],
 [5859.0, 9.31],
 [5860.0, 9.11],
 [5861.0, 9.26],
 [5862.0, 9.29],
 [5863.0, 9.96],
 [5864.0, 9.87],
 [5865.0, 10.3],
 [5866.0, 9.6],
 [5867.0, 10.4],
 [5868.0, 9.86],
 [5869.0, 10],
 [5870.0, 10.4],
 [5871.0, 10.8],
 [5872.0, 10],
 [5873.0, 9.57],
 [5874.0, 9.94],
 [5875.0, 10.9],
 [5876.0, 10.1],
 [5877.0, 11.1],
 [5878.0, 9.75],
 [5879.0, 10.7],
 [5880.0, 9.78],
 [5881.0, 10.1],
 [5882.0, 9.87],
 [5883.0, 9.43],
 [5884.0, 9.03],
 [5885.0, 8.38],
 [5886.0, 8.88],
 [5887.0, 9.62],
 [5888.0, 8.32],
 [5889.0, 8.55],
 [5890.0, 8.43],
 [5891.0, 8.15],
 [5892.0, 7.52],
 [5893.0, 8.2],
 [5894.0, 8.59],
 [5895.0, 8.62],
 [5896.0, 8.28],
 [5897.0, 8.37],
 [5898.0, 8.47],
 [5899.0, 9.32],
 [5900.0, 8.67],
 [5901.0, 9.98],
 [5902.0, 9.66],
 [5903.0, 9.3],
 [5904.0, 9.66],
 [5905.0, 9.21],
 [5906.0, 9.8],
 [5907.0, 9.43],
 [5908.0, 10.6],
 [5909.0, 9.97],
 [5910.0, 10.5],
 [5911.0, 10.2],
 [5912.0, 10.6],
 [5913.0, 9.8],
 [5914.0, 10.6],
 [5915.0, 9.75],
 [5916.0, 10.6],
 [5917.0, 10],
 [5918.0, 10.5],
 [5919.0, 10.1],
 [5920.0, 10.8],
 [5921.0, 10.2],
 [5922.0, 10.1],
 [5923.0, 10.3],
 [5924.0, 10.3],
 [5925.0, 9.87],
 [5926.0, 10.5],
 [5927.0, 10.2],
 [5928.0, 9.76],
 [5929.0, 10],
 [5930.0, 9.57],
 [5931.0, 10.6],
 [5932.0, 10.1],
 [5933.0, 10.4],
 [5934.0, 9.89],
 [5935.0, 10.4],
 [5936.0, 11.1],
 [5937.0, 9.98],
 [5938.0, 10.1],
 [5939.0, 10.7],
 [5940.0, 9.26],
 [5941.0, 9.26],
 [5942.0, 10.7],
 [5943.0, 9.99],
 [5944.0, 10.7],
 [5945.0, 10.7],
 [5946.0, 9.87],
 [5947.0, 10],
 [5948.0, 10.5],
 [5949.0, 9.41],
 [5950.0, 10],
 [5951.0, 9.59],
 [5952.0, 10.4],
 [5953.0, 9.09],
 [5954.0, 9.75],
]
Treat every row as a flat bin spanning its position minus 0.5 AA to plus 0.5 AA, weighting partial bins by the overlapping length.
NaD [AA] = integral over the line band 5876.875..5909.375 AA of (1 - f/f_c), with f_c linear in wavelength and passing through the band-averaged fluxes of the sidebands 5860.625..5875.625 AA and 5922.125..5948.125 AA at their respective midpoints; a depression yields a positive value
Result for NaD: 2.89 AA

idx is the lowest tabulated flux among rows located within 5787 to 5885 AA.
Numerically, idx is 8.38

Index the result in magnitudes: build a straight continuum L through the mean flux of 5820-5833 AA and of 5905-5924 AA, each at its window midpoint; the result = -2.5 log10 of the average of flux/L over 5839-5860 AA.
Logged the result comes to 0.06 mag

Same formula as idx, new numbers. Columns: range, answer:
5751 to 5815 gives 8.67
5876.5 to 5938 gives 7.52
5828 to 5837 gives 9.35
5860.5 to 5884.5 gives 9.03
